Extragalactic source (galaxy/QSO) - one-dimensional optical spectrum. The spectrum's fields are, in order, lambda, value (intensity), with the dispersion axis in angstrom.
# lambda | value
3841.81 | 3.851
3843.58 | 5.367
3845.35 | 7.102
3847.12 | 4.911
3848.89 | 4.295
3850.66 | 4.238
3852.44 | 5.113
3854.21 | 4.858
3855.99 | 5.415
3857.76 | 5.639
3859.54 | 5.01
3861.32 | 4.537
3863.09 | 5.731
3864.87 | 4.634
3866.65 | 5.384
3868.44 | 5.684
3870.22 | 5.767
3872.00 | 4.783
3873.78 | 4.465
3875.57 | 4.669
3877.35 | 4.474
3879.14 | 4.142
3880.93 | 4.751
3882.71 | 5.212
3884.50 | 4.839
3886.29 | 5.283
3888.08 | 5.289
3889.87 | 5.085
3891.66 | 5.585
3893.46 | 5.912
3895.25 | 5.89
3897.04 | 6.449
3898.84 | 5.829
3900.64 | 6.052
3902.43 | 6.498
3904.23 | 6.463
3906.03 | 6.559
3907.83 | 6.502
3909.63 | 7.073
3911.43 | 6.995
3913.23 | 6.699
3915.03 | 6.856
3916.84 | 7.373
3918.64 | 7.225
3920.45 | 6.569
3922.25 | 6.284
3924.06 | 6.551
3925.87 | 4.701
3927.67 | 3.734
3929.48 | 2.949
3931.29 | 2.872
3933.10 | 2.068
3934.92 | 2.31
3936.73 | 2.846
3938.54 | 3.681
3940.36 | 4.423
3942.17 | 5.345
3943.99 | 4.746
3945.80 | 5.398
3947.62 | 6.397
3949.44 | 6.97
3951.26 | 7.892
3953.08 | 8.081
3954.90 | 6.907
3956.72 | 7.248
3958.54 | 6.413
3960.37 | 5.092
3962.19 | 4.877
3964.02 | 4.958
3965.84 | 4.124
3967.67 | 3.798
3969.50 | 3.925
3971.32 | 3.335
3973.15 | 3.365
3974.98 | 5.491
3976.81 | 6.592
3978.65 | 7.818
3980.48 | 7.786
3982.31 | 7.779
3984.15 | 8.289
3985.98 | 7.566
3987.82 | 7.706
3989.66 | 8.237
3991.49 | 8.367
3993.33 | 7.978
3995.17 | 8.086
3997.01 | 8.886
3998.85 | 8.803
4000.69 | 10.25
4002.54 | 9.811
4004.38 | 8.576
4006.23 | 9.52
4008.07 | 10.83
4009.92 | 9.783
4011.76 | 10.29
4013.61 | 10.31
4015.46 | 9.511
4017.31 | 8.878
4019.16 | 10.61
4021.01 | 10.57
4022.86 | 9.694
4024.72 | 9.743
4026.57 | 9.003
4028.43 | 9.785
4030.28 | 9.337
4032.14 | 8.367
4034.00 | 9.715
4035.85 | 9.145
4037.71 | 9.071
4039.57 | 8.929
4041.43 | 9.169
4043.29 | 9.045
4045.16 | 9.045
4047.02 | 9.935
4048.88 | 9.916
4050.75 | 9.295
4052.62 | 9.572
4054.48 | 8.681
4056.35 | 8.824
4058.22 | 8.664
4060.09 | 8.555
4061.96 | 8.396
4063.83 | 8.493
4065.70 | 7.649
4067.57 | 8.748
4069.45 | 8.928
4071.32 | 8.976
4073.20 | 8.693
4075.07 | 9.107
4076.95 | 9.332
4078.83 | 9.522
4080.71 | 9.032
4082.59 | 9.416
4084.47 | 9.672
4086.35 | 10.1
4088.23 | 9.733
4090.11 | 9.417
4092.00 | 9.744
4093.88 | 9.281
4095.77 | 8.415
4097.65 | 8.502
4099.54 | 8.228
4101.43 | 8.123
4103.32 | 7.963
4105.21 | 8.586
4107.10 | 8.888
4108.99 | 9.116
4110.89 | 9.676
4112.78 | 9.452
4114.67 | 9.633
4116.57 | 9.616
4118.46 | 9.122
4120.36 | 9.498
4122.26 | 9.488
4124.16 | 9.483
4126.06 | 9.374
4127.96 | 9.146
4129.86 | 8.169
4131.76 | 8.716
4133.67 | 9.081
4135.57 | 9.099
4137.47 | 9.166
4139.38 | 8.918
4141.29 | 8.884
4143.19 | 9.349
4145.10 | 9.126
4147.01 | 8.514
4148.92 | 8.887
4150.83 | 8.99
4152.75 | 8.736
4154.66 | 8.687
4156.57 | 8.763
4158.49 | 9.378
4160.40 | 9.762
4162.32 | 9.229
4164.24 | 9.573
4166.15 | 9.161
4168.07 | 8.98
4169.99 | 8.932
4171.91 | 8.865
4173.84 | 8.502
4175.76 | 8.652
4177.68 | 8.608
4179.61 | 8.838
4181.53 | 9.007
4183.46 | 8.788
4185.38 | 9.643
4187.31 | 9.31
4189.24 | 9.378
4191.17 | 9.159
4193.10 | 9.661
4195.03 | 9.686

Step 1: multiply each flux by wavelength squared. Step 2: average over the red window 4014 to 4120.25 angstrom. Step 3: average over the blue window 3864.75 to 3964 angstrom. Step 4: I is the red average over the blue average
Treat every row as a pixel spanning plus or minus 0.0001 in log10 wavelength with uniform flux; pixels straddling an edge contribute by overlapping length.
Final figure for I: 1.79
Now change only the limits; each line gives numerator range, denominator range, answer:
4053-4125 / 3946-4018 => 1.28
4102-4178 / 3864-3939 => 1.92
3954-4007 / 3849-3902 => 1.41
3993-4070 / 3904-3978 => 1.79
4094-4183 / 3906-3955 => 1.80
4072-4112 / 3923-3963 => 1.92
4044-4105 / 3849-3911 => 1.83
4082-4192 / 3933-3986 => 1.79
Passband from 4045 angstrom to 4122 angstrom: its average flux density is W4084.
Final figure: 9.07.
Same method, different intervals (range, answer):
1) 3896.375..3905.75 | 6.27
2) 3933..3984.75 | 5.48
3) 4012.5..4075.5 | 9.19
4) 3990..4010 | 9.12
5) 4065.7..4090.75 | 9.22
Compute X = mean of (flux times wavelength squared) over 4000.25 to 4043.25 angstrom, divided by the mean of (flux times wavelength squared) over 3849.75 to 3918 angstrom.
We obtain 1.8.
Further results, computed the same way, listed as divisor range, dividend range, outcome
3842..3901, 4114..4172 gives 2.00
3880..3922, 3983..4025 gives 1.58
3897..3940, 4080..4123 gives 1.85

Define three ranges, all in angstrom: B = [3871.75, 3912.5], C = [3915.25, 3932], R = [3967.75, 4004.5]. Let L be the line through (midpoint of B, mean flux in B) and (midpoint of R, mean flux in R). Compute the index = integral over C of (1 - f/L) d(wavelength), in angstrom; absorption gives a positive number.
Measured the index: 1.94 angstrom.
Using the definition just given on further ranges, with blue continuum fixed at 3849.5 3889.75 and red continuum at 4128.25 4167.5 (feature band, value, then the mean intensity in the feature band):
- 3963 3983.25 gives 3.56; 5.36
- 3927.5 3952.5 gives 6.50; 4.47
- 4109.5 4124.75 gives -1.63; 9.48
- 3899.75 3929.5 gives -3.41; 6.28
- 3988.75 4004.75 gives -4.57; 8.79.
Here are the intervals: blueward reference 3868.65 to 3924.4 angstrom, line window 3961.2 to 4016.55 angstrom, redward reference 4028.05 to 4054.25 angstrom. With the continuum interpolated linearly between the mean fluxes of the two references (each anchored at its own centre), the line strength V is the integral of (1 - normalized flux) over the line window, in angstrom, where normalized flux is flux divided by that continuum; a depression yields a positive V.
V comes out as 3.89 angstrom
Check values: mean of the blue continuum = 5.87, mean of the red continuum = 9.28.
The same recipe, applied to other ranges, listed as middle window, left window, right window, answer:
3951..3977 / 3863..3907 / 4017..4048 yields 7.4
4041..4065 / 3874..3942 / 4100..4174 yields -4.3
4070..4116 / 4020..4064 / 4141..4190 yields 0.1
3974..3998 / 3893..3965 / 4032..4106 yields -2.3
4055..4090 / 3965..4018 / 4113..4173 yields -2.1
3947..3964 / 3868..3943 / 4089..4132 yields -1.0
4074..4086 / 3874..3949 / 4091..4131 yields -1.3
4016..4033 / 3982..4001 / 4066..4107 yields -2.0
